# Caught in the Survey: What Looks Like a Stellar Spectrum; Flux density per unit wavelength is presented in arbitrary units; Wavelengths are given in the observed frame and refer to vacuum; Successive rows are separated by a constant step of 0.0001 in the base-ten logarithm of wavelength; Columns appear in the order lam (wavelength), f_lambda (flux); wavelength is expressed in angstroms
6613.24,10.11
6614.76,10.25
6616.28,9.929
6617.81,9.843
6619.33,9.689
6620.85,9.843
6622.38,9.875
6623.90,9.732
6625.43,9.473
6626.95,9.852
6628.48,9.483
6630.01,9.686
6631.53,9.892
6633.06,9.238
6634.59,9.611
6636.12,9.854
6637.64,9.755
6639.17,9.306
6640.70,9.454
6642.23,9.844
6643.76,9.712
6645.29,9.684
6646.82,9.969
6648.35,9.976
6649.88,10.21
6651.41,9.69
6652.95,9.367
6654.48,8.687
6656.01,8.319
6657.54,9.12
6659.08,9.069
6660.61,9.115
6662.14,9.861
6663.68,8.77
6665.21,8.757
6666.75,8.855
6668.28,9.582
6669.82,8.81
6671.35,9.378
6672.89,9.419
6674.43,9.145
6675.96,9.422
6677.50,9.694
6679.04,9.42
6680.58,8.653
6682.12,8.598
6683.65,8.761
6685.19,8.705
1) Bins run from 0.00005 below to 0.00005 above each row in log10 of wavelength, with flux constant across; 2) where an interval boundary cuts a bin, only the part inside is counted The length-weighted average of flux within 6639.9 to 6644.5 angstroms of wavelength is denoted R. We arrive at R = 9.66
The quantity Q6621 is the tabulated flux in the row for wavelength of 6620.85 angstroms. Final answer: 9.843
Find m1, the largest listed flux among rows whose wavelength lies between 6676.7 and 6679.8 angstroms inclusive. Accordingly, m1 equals 9.694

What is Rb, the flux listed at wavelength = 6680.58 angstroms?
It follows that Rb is 8.653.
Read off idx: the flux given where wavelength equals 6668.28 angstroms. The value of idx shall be 9.582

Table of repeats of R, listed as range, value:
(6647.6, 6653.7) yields 9.8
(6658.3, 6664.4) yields 9.2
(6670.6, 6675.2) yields 9.31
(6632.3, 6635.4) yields 9.42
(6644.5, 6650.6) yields 9.96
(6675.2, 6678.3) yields 9.54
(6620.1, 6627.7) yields 9.76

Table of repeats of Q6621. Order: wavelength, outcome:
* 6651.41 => 9.69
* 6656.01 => 8.319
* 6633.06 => 9.238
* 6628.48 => 9.483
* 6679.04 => 9.42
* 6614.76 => 10.25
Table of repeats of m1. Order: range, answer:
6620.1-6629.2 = 9.875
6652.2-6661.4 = 9.367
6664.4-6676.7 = 9.582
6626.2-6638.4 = 9.892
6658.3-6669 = 9.861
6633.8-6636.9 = 9.854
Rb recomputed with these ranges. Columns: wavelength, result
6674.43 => 9.145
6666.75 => 8.855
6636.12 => 9.854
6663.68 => 8.77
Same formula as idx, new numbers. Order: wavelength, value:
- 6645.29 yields 9.684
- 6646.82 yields 9.969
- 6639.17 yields 9.306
